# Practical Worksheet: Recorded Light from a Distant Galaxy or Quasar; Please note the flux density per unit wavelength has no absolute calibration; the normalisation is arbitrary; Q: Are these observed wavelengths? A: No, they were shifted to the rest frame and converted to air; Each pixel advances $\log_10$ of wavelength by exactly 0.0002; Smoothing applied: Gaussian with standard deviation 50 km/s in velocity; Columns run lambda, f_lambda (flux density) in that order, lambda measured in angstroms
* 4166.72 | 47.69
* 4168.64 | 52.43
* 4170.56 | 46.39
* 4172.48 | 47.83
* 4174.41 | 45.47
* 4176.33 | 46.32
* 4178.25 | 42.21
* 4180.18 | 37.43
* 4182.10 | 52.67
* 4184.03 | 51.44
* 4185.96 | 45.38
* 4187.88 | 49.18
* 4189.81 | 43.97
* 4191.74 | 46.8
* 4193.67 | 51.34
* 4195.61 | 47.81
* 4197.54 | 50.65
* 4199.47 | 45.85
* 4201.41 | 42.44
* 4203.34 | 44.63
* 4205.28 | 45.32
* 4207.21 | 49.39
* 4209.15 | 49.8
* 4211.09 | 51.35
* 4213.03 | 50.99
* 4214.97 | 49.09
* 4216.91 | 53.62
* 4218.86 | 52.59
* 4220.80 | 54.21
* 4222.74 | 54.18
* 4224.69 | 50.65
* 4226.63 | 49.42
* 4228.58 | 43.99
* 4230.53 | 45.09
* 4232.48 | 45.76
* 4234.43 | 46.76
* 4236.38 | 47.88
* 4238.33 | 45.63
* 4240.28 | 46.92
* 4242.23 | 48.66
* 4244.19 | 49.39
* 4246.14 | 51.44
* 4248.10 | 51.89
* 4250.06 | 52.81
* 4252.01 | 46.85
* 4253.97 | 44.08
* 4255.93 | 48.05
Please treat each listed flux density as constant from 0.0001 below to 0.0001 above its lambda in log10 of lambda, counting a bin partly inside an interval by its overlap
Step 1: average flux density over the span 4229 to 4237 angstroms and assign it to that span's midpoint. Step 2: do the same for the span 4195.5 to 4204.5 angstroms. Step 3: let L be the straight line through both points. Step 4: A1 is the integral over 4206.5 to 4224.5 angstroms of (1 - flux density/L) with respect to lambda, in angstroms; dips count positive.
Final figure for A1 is -2.2 angstroms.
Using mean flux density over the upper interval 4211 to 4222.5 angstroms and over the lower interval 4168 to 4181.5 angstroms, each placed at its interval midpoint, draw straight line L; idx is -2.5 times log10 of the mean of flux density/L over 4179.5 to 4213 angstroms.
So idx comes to 0.03 mag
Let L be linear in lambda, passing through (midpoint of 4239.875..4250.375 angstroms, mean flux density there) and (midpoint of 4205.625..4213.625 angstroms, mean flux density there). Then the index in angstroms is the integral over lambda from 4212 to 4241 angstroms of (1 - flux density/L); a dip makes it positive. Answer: 0.54 angstroms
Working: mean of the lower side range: 50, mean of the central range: 49.1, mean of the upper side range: 50.2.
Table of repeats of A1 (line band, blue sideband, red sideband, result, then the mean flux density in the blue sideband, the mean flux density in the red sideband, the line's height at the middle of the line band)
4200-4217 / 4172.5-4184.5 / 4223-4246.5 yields -0.5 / 45.8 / 47.7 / 46.8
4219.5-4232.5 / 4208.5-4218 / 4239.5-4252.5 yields 0.3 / 51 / 49.9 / 50.6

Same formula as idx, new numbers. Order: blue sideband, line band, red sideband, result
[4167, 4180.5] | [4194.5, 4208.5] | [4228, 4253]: 0.00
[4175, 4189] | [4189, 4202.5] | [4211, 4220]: 0.03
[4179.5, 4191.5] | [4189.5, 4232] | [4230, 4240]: -0.05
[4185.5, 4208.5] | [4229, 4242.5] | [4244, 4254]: 0.06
